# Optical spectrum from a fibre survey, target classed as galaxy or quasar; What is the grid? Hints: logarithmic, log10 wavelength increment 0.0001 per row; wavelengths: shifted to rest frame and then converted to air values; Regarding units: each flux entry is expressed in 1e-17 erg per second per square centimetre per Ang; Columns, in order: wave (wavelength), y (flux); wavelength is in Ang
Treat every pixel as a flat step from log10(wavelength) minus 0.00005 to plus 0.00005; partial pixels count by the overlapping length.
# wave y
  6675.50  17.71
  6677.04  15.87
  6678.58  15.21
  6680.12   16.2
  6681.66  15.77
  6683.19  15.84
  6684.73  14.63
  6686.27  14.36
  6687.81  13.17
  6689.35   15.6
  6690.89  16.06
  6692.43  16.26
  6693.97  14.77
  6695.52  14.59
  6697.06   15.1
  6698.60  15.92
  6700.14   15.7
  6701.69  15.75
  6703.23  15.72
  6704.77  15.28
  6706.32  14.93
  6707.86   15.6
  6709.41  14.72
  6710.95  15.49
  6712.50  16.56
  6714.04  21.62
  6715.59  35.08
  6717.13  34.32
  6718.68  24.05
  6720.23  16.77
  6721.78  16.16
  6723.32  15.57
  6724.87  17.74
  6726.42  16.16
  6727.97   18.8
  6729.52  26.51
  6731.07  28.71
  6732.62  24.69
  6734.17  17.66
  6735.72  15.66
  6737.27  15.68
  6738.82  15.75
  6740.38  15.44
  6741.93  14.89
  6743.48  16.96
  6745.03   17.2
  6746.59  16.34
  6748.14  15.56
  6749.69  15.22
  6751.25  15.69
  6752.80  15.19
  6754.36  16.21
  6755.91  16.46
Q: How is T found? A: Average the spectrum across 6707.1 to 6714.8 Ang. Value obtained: 16.8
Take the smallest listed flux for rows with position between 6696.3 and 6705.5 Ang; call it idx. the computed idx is 15.1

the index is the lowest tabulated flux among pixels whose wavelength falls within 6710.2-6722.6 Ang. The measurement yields 15.49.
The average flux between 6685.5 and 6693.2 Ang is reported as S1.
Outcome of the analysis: 15.1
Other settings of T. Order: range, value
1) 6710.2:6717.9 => 24.7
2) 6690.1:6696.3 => 15.4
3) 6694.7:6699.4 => 15.2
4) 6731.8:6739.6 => 17.9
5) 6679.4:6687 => 15.4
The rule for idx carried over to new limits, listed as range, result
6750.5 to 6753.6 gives 15.19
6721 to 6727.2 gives 15.57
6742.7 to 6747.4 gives 16.34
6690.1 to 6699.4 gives 14.59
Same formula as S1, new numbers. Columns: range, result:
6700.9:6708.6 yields 15.5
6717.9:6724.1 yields 18.1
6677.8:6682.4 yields 15.7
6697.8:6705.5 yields 15.7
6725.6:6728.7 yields 17.5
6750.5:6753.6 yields 15.4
